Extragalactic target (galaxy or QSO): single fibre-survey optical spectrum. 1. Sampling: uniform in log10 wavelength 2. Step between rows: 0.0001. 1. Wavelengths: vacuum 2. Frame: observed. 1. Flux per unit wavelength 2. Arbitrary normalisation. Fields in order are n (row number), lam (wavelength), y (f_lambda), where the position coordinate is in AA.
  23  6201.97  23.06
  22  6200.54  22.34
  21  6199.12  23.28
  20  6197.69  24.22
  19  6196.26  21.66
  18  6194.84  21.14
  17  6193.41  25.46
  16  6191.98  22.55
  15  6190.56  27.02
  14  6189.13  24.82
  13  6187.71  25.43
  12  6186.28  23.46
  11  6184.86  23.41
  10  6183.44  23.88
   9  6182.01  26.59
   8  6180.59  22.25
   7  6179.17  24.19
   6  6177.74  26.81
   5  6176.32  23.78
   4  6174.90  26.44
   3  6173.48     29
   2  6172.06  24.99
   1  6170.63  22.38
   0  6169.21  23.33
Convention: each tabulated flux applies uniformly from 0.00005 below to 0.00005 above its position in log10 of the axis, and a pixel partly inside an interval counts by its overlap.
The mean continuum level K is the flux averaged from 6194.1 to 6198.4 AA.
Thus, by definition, 22.4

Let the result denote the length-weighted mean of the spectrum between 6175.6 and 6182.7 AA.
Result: 24.7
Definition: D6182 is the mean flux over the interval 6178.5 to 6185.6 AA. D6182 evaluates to 24.1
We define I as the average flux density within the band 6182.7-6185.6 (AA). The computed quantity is 23.7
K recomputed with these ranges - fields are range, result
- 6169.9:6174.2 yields 25.4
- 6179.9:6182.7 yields 24.4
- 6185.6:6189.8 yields 24.6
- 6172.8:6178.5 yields 26.5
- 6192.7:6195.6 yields 23.3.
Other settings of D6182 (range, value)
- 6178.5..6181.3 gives 23.2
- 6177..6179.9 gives 25.4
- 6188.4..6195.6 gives 24.2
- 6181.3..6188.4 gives 24.5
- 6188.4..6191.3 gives 25.9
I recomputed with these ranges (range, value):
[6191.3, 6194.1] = 24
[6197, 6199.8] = 23.7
